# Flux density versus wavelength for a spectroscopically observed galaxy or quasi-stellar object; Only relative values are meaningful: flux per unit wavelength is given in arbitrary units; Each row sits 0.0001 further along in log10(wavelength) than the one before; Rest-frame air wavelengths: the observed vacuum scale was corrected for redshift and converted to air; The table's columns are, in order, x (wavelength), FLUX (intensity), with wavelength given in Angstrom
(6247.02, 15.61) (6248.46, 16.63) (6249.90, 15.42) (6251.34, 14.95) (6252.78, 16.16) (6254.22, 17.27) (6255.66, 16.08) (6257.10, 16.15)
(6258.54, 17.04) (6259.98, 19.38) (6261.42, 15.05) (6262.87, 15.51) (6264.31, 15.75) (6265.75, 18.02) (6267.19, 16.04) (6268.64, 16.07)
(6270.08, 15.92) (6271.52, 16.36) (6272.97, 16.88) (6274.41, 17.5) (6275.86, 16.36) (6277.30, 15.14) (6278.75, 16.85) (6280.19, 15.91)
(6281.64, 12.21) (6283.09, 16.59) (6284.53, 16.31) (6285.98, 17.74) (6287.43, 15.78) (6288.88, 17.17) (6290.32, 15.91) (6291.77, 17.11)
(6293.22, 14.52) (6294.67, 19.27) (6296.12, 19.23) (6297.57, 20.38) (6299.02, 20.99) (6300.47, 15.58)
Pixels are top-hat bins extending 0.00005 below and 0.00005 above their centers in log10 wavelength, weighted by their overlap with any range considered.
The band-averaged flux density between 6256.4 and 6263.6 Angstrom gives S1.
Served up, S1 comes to 16.6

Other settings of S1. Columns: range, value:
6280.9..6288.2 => 15.7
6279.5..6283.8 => 14.9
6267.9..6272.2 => 16.1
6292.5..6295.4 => 16.9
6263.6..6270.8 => 16.4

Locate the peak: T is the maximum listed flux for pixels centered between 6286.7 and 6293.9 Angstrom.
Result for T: 17.17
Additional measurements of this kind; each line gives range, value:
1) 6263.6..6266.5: 18.02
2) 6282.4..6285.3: 16.59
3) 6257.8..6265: 19.38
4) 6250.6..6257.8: 17.27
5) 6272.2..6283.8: 17.5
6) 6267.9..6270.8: 16.07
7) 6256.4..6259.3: 17.04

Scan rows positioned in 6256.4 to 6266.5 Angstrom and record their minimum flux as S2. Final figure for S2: 15.05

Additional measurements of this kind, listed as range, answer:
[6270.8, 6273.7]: 16.36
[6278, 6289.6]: 12.21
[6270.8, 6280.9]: 15.14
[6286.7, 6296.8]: 14.52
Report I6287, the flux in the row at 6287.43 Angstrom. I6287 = 15.78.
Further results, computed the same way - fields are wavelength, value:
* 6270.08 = 15.92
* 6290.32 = 15.91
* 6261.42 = 15.05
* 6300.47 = 15.58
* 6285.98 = 17.74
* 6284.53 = 16.31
